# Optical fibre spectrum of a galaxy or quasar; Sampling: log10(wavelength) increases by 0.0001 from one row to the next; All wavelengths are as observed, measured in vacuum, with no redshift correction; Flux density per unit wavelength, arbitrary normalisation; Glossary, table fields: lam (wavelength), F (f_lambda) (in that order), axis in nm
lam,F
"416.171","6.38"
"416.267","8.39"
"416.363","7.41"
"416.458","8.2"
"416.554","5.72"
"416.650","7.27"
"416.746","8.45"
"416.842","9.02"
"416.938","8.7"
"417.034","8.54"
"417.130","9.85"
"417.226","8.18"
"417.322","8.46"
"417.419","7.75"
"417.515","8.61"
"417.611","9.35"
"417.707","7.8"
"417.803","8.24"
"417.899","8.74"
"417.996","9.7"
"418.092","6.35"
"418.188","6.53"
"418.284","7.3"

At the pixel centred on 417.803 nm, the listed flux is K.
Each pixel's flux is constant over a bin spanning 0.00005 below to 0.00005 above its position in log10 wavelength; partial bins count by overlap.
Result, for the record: 8.24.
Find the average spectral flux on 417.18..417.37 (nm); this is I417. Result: 8.33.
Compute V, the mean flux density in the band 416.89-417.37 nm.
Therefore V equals 8.75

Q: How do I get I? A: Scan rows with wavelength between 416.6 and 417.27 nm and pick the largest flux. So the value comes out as 9.85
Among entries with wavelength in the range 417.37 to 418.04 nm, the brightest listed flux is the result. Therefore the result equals 9.7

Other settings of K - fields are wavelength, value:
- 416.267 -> 8.39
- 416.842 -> 9.02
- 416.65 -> 7.27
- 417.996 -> 9.7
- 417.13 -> 9.85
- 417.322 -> 8.46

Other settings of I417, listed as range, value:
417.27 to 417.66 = 8.53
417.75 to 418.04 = 8.85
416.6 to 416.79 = 7.82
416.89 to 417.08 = 8.62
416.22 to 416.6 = 7.45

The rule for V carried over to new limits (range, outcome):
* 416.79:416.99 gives 8.84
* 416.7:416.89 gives 8.74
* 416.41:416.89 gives 7.74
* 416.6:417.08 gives 8.38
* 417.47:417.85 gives 8.51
